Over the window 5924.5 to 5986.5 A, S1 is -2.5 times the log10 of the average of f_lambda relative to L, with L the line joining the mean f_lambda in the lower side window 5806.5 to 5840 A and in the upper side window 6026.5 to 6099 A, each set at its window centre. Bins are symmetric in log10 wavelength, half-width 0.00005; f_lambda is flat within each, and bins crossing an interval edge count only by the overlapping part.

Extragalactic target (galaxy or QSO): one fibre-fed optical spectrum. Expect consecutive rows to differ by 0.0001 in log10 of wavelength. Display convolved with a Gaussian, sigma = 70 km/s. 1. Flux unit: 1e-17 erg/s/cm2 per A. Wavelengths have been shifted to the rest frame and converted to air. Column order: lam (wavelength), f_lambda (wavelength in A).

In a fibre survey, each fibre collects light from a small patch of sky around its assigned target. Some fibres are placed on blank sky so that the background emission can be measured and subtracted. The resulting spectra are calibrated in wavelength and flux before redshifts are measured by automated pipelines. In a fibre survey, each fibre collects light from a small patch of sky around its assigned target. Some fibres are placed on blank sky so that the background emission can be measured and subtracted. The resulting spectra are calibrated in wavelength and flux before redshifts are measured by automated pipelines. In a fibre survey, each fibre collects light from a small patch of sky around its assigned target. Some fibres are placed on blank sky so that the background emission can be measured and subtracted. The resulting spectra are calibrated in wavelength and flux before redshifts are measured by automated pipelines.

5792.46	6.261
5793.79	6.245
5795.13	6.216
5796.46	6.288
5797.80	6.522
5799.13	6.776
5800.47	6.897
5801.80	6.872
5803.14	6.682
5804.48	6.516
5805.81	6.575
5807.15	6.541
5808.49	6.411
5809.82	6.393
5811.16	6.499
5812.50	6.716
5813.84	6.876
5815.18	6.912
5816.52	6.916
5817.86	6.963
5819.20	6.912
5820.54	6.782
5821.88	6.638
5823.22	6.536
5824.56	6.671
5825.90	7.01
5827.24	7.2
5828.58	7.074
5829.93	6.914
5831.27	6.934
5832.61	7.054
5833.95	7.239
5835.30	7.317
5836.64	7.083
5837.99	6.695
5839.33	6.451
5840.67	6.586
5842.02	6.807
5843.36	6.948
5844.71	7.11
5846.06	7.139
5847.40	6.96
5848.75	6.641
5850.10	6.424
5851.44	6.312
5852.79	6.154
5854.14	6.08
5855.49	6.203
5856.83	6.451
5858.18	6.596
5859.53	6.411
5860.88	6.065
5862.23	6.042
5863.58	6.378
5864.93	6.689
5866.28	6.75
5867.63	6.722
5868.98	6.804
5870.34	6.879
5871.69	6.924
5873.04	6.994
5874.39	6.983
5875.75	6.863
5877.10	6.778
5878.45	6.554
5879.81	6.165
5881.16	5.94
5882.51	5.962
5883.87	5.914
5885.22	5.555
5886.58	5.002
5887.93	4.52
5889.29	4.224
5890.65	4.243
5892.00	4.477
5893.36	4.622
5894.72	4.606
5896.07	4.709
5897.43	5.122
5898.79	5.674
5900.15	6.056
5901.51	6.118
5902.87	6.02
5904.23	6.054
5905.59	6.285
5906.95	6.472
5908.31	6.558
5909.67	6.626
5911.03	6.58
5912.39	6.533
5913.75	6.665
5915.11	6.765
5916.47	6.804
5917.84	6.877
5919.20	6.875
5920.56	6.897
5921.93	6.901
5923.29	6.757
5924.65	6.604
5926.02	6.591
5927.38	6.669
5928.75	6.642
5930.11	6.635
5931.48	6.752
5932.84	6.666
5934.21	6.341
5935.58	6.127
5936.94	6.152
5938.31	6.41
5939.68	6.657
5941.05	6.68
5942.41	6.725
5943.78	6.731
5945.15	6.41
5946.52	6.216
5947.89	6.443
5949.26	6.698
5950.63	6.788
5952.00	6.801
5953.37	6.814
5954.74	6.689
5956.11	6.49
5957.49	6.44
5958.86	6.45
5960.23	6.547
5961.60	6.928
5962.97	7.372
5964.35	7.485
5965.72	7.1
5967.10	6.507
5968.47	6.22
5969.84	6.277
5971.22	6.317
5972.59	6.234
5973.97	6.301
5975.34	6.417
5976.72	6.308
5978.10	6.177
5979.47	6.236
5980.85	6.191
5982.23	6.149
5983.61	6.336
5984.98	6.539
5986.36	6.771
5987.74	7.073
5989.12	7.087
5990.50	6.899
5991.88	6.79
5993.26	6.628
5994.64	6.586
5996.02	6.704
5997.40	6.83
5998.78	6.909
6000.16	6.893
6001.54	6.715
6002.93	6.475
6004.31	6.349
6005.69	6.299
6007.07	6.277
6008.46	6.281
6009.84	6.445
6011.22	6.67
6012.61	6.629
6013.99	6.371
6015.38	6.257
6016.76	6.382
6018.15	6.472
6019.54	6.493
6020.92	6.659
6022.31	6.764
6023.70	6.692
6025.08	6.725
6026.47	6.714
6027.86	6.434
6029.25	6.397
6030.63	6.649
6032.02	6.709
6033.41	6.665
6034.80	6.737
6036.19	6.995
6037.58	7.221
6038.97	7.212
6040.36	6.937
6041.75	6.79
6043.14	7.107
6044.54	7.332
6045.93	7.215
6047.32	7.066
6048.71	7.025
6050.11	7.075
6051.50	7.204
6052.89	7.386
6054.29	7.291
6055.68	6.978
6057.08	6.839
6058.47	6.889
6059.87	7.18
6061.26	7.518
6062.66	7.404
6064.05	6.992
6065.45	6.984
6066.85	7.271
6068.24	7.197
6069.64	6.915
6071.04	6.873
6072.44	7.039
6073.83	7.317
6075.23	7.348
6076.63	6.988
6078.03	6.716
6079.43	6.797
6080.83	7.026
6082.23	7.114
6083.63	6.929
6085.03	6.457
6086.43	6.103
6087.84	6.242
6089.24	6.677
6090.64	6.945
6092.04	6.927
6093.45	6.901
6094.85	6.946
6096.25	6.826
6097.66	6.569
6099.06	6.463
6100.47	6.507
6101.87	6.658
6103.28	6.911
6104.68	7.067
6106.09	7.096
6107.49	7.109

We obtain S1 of 0.06 mag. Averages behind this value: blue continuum 6.83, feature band 6.54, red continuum 6.94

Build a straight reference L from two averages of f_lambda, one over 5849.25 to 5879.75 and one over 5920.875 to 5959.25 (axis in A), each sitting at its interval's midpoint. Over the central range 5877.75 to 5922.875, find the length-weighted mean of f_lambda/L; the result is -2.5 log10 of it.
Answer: 0.12 mag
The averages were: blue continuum 6.54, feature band 5.9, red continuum 6.58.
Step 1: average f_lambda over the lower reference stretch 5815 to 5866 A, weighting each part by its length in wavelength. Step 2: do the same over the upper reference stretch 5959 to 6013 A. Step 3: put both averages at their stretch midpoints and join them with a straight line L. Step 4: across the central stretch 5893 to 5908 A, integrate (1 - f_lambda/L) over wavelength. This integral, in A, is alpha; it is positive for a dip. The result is 2.26 A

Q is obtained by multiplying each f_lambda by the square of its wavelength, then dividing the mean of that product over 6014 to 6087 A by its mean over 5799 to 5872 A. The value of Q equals 1.11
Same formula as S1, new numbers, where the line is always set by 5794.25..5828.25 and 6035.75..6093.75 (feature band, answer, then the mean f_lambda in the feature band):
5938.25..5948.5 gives 0.05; 6.54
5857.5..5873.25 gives 0.03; 6.59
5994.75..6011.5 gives 0.06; 6.57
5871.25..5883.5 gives 0.04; 6.55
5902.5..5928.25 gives 0.03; 6.61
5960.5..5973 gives 0.03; 6.72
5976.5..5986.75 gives 0.09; 6.33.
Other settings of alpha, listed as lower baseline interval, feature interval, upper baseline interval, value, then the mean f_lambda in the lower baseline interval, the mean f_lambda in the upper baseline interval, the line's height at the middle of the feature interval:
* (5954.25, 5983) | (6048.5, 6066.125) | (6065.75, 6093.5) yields -0.8 A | 6.51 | 6.89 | 6.81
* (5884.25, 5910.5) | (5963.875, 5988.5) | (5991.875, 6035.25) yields -1.1 A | 5.43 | 6.58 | 6.21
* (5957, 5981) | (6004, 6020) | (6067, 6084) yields 0.8 A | 6.54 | 7.03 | 6.74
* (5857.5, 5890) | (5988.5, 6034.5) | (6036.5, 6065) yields 2.2 A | 6.23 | 7.13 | 6.93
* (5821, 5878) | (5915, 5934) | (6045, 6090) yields 0.2 A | 6.73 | 7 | 6.82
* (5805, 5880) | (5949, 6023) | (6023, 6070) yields 3.5 A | 6.71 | 6.99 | 6.91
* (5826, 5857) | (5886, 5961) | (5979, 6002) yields 5.5 A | 6.78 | 6.67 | 6.72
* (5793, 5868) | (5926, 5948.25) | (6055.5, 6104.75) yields 0.8 A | 6.67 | 6.9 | 6.77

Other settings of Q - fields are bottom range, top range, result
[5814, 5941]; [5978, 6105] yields 1.12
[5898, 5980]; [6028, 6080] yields 1.12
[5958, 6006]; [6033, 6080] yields 1.10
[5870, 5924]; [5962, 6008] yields 1.12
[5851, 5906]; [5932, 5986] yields 1.12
